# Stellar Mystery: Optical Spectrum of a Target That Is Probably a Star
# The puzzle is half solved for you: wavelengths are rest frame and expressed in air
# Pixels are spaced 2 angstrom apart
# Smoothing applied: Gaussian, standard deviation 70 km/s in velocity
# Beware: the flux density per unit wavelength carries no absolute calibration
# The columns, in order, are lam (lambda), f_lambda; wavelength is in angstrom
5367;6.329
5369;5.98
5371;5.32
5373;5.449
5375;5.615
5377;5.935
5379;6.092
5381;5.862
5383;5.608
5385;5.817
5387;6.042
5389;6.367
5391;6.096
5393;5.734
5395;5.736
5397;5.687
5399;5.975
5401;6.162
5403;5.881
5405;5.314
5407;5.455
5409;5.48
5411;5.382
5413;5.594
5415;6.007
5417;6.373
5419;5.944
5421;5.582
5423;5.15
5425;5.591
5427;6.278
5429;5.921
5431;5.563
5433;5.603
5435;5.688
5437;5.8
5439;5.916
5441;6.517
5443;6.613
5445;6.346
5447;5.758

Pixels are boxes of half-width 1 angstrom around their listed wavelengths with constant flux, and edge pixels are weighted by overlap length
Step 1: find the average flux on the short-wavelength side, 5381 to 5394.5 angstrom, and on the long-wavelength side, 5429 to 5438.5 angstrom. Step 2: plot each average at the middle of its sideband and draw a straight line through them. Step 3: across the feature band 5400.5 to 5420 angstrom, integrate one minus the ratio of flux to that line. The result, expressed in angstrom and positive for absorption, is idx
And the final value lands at 0.2 angstrom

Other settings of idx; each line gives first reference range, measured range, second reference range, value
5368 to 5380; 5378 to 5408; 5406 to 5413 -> -1.44 angstrom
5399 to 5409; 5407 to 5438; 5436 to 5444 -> 1.26 angstrom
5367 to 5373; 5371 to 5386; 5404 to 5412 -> -0.22 angstrom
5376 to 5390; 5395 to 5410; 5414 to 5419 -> 0.88 angstrom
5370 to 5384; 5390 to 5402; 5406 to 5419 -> -0.38 angstrom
